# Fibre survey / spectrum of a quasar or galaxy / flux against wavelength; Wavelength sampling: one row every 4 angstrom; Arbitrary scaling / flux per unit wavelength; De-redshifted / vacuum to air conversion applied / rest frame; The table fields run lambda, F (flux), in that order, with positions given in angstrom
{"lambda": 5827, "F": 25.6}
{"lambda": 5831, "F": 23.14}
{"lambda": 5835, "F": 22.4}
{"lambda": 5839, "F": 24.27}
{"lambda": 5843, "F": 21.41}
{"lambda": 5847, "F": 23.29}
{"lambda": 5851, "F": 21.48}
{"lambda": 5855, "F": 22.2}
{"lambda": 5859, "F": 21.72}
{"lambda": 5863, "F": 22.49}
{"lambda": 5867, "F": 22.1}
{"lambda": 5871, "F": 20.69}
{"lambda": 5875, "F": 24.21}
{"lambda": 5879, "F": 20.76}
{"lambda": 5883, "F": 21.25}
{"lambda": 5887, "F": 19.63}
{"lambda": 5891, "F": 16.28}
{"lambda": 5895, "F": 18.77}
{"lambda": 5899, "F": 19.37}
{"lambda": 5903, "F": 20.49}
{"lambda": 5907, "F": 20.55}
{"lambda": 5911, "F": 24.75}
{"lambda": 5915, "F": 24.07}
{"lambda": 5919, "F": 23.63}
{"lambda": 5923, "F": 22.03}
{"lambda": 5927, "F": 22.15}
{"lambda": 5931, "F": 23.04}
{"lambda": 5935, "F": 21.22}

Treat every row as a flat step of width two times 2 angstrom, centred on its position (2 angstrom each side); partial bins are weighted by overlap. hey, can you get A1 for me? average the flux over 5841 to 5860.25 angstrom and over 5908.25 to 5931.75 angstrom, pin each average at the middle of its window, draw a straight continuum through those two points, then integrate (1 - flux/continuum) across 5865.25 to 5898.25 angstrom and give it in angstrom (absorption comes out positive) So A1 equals 3.1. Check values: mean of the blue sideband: 22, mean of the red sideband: 23.2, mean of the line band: 20.4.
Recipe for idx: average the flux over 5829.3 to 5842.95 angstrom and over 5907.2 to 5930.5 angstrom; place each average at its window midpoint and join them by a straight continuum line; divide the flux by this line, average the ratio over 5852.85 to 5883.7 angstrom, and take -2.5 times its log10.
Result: 0.05 mag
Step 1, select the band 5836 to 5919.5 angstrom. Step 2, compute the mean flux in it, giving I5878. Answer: 21.6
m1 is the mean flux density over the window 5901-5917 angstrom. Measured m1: 22.5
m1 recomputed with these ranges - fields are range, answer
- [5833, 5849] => 22.8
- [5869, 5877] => 22.5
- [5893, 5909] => 19.8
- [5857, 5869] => 22.1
